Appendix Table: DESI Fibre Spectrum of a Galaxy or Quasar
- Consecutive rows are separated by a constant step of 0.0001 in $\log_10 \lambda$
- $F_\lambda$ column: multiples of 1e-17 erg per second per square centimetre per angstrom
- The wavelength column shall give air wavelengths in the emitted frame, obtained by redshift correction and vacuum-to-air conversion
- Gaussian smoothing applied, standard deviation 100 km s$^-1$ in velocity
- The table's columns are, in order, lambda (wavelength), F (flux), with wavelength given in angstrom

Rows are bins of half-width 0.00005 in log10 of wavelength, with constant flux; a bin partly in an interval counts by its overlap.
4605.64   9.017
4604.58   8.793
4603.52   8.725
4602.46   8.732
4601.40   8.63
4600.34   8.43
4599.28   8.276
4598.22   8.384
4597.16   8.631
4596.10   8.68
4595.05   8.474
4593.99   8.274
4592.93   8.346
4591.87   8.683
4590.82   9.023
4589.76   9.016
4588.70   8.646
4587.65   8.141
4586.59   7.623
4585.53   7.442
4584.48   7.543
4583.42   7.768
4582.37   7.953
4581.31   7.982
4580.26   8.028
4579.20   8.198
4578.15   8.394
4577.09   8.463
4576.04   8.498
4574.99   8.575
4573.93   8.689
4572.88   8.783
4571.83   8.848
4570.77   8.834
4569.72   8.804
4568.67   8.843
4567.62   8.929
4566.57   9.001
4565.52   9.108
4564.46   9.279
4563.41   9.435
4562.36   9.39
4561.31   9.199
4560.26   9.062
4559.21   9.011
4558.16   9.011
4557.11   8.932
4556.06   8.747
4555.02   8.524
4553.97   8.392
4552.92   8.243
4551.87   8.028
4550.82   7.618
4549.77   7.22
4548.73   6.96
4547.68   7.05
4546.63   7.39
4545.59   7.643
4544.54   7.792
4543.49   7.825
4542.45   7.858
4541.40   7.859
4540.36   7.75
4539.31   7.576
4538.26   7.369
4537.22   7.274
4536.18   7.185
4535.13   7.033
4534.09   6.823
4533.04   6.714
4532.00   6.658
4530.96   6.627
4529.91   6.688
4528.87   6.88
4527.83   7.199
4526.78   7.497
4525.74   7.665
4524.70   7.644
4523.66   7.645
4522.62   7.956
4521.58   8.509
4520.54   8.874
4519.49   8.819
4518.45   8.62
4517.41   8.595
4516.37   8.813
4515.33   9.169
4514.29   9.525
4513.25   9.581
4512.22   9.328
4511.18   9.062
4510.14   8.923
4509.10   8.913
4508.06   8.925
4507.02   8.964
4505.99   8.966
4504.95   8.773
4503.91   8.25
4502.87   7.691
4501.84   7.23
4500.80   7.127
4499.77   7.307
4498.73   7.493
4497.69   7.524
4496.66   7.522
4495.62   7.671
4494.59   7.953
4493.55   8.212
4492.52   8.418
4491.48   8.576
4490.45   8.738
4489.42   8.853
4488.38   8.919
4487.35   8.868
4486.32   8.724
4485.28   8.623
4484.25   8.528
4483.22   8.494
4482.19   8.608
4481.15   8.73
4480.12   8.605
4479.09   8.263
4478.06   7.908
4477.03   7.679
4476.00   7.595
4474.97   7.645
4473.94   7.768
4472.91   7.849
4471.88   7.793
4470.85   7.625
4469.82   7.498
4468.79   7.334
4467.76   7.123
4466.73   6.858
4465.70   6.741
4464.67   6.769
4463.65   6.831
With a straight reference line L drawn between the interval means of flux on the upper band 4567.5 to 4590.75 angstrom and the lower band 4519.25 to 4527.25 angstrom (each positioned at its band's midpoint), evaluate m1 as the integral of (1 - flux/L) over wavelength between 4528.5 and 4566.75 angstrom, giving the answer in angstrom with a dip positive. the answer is 1.3 angstrom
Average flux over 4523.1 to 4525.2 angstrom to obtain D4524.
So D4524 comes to 7.66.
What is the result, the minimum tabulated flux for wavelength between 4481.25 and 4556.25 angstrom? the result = 6.627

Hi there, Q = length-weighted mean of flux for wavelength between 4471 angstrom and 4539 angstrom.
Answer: 8.09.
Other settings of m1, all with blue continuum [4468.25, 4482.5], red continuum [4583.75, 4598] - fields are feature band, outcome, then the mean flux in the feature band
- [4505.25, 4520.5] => -1.8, 9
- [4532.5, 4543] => 1.0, 7.35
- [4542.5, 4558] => 0.5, 7.91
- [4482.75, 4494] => -1.0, 8.64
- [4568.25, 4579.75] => -0.5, 8.62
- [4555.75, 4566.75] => -1.2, 9.11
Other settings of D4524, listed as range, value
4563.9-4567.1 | 9.12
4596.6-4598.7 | 8.5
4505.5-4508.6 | 8.96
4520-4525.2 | 8.12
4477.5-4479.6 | 8.08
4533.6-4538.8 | 7.14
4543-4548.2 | 7.53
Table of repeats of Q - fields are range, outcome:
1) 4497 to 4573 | 8.17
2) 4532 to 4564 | 7.95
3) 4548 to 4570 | 8.64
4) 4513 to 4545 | 7.79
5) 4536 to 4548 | 7.57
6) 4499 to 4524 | 8.56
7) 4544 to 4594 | 8.4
